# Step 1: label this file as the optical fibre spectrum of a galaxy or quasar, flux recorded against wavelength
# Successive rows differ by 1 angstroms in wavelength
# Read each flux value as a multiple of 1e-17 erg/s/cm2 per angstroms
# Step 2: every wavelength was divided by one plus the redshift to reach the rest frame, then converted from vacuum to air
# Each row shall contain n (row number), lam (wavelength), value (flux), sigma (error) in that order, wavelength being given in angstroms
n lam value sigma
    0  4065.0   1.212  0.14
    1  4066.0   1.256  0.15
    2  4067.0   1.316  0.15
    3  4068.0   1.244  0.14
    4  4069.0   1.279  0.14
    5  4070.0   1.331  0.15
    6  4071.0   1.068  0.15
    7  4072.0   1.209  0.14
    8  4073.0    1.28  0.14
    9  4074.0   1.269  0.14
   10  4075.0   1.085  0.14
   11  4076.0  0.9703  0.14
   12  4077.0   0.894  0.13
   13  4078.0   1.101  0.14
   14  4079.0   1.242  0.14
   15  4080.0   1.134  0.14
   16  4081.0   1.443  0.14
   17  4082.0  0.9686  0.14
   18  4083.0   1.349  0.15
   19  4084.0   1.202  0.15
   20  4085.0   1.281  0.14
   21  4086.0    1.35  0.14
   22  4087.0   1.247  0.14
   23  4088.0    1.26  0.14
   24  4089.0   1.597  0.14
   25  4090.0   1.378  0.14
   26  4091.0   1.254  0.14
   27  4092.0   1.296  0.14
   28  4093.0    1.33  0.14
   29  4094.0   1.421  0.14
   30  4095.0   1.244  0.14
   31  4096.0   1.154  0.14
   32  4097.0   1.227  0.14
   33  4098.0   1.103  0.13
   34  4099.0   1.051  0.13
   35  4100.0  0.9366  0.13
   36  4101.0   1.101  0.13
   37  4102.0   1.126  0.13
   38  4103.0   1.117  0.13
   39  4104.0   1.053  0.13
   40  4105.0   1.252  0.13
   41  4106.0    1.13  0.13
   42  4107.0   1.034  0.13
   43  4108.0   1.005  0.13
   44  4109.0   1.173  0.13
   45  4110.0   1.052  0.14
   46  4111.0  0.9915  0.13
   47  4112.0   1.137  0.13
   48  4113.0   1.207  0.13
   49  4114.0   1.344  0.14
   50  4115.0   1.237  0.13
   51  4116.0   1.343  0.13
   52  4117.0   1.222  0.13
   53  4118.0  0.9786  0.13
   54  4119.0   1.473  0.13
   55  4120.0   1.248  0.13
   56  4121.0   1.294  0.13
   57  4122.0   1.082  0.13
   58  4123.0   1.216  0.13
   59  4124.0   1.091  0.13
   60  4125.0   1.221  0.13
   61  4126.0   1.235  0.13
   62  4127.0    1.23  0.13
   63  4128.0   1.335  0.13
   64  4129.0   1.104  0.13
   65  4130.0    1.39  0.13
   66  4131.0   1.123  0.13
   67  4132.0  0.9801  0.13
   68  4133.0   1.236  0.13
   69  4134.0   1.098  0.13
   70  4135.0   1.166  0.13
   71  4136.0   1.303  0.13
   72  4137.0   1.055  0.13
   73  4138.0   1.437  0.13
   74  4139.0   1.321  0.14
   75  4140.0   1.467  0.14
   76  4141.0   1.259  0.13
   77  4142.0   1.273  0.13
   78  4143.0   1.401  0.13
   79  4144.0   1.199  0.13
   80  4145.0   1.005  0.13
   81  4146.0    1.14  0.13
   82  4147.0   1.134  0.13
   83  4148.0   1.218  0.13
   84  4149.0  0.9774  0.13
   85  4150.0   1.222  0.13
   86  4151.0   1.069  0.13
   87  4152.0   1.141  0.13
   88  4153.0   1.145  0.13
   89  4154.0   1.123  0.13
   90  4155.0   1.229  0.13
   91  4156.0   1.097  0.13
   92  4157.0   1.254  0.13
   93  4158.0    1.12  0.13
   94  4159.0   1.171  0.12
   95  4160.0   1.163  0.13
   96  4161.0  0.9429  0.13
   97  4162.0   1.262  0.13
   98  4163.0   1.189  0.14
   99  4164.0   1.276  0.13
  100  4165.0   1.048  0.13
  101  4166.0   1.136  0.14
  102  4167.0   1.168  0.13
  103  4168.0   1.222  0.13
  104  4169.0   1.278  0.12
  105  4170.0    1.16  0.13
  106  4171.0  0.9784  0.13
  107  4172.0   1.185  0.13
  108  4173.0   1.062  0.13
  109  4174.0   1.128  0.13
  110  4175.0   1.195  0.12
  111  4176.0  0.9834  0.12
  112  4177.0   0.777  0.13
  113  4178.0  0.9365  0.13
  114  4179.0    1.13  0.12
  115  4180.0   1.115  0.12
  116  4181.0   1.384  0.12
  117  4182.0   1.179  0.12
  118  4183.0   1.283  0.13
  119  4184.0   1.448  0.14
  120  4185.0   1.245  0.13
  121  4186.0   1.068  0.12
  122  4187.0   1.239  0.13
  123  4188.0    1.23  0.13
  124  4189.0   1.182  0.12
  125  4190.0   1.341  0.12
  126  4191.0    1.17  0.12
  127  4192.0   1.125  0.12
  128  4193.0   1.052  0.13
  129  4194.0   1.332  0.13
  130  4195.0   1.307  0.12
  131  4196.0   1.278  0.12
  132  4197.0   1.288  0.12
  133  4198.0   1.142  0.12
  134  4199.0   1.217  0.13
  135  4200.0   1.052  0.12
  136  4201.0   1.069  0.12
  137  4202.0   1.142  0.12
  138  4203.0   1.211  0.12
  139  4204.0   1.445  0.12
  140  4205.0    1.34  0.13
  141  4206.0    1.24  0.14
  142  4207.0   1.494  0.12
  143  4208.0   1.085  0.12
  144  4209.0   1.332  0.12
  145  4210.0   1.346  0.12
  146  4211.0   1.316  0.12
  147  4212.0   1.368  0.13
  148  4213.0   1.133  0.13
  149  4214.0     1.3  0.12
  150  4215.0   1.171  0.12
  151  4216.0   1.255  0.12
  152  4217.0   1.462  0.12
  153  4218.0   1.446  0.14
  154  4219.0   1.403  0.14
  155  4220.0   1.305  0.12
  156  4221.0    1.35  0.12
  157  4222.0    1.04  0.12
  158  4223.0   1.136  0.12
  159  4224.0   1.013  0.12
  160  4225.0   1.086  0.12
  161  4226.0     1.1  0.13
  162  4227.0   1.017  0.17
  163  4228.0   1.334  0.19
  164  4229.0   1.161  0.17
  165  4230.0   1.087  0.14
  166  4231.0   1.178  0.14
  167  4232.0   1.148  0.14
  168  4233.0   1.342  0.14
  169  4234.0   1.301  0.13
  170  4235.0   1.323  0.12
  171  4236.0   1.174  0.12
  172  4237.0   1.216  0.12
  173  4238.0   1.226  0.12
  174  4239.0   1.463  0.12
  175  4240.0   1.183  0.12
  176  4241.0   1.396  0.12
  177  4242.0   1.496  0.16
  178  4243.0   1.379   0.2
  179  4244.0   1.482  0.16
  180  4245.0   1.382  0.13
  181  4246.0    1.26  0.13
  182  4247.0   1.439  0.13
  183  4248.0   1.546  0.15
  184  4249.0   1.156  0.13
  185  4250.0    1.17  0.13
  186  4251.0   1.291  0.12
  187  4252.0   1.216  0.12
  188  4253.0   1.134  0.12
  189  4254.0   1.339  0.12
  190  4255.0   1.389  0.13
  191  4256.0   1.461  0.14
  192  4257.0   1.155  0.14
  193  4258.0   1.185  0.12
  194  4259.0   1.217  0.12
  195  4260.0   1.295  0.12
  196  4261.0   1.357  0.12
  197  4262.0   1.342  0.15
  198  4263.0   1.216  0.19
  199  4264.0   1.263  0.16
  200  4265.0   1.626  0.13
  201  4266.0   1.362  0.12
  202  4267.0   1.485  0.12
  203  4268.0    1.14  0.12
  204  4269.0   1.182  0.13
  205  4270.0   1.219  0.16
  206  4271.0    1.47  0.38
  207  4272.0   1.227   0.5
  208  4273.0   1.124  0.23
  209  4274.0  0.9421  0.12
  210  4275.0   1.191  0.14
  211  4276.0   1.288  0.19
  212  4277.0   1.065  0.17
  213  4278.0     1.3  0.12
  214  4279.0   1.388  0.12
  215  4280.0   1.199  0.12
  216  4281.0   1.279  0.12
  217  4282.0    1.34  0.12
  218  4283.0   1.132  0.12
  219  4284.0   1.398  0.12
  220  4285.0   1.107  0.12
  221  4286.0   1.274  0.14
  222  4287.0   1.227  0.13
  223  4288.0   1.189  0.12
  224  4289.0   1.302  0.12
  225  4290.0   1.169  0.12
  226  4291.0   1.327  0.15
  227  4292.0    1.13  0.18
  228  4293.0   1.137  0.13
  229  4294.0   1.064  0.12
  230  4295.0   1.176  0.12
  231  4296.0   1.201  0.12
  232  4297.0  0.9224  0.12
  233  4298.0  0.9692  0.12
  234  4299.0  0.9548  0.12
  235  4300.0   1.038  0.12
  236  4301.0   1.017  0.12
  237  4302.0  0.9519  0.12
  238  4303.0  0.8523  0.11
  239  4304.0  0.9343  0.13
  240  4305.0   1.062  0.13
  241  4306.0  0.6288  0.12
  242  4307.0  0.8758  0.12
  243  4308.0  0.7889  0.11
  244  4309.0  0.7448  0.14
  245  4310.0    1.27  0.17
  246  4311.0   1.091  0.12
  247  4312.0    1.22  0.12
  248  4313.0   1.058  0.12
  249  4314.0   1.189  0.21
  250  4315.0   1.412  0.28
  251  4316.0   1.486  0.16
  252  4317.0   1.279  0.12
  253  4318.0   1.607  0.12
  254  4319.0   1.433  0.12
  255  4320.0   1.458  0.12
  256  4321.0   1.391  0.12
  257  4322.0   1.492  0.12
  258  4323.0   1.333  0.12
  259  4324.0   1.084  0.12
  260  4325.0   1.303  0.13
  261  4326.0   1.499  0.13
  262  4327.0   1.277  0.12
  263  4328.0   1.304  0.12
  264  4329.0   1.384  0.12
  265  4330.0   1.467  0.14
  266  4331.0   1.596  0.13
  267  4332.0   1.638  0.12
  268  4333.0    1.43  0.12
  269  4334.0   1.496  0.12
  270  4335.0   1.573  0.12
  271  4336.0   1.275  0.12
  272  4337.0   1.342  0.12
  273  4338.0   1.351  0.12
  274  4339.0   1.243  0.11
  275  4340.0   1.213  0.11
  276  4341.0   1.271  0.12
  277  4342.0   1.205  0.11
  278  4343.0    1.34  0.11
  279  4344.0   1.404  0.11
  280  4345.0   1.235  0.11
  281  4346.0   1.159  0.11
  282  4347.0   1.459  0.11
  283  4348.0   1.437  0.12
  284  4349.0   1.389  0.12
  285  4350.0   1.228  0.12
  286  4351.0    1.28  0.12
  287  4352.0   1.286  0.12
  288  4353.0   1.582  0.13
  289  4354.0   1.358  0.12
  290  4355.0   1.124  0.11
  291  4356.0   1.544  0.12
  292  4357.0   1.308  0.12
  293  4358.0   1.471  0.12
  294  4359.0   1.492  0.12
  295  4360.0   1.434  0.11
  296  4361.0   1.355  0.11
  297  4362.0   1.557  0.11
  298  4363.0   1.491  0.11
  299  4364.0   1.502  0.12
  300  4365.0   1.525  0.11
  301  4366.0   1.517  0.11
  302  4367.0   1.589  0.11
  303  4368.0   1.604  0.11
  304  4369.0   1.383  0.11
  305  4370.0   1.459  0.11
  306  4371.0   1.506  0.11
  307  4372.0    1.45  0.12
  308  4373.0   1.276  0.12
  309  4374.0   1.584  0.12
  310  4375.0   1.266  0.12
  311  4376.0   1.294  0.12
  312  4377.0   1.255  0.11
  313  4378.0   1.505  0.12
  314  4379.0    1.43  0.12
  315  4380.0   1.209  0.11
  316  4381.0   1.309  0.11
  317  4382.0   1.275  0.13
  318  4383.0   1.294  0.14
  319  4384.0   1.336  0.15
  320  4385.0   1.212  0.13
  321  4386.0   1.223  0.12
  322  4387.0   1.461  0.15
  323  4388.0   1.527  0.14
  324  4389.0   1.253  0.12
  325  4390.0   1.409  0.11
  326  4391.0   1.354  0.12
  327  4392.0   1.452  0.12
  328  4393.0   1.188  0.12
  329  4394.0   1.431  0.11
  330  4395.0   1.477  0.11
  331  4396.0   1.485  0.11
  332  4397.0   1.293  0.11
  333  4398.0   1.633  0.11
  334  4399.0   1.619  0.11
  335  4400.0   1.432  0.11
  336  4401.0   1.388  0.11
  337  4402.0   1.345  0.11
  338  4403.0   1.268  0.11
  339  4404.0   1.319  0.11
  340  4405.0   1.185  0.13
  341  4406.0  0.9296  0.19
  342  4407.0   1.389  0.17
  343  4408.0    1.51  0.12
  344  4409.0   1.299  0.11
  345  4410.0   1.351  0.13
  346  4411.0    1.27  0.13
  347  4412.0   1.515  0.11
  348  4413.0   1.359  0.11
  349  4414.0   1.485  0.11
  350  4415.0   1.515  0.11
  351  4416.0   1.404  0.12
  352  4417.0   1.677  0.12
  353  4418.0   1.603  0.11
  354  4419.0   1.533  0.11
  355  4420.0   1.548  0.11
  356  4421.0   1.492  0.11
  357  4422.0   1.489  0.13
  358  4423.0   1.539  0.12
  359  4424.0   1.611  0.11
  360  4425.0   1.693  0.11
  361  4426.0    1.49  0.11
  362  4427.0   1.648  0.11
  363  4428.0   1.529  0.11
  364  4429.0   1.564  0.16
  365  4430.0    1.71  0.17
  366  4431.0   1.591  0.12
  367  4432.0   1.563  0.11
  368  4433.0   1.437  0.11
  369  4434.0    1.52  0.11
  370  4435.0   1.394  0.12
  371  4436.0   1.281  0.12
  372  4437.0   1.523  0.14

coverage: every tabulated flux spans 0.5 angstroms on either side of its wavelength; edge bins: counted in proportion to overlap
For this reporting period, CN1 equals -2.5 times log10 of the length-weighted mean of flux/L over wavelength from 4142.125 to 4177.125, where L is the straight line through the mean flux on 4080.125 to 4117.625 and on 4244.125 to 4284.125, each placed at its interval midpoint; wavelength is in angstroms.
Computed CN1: 0.08 mag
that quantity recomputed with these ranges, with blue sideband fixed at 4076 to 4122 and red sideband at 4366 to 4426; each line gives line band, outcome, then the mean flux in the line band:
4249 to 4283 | 0.04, 1.26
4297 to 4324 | 0.19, 1.13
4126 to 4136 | 0.02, 1.19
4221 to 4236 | 0.11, 1.17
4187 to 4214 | 0.02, 1.24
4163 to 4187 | 0.09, 1.15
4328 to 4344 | -0.01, 1.39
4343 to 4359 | 0.02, 1.35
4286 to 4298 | 0.15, 1.16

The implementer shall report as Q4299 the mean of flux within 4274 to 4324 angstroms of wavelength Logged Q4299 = 1.17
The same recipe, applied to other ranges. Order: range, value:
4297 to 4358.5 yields 1.26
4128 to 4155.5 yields 1.2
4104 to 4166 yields 1.18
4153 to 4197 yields 1.17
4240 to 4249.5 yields 1.38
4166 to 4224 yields 1.21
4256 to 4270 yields 1.3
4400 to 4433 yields 1.46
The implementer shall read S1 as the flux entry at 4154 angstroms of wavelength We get 1.123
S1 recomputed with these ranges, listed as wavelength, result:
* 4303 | 0.8523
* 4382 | 1.275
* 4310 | 1.27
